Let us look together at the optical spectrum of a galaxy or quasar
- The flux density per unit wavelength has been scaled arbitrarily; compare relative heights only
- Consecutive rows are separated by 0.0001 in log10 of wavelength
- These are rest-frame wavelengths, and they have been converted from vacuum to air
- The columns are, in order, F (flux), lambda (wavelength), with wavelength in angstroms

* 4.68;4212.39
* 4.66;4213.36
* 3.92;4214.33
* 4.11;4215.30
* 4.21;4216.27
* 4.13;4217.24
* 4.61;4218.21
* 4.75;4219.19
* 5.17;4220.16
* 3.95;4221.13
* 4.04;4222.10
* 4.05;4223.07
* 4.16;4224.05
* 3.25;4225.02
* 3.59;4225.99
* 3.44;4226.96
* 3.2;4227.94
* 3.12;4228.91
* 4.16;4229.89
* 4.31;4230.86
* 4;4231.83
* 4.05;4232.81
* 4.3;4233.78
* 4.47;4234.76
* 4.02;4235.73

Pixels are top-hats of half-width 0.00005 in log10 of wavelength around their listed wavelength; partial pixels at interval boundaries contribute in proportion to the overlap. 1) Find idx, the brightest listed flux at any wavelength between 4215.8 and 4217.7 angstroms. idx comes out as 4.21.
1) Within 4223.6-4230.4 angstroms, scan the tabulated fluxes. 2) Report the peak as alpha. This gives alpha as 4.16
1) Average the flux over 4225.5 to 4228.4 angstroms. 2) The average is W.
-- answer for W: 3.41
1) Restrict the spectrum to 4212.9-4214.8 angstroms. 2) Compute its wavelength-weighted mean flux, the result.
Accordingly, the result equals 4.29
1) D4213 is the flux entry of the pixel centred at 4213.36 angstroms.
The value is 4.66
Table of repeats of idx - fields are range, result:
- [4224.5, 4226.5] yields 3.59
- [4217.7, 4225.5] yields 5.17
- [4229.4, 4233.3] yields 4.31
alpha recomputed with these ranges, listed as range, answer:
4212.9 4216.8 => 4.66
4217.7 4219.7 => 4.75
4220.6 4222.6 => 4.04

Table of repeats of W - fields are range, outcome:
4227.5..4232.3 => 3.77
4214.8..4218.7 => 4.26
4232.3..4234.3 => 4.17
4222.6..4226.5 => 3.76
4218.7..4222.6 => 4.48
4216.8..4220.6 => 4.66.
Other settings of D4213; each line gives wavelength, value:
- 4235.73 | 4.02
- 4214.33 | 3.92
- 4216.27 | 4.21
